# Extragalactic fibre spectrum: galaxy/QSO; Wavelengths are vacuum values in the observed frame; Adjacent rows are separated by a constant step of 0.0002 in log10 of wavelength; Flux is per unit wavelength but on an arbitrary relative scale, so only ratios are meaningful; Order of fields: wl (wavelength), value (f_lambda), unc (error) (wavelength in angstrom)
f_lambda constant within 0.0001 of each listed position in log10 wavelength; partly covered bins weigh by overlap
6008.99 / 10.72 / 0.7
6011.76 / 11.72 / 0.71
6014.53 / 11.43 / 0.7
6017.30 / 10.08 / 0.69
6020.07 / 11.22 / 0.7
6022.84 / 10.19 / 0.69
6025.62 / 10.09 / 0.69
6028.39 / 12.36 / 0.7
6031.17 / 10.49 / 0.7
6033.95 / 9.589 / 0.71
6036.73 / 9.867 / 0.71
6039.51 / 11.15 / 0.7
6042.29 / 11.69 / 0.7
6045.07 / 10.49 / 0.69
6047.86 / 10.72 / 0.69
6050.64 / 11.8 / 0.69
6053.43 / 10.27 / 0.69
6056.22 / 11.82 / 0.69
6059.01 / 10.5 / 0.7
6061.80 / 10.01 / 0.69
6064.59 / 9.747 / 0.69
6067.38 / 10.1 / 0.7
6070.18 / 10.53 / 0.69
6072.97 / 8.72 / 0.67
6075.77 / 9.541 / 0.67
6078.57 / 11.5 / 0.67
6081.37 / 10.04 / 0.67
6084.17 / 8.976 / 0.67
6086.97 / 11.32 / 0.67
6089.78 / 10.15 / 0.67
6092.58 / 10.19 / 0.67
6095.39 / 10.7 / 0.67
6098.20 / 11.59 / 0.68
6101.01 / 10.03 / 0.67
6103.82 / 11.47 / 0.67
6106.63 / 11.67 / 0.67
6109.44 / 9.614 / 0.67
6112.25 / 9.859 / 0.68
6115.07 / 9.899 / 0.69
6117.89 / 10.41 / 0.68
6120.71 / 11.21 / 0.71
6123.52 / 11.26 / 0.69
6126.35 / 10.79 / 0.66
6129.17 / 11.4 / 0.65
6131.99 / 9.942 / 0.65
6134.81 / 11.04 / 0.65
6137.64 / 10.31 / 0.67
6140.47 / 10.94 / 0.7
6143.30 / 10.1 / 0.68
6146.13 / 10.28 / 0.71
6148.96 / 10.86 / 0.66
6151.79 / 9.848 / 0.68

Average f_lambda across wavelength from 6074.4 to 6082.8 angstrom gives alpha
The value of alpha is 10.4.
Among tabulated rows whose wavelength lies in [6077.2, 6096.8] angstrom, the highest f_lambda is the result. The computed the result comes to 11.5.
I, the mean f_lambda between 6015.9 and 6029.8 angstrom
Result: 10.8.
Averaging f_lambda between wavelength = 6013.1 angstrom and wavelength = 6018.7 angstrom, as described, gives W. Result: 10.8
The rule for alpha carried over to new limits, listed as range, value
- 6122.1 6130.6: 11.2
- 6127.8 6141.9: 10.7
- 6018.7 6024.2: 10.7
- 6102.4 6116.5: 10.5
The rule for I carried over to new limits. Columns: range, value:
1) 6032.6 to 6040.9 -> 10.2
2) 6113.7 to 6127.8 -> 10.7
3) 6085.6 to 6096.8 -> 10.6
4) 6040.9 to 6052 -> 11.2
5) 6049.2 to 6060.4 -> 11.1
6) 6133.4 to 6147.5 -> 10.5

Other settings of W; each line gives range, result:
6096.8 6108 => 11.2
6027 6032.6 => 11.4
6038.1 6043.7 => 11.4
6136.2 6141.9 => 10.6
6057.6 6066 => 10.1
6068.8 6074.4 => 9.63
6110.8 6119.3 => 10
